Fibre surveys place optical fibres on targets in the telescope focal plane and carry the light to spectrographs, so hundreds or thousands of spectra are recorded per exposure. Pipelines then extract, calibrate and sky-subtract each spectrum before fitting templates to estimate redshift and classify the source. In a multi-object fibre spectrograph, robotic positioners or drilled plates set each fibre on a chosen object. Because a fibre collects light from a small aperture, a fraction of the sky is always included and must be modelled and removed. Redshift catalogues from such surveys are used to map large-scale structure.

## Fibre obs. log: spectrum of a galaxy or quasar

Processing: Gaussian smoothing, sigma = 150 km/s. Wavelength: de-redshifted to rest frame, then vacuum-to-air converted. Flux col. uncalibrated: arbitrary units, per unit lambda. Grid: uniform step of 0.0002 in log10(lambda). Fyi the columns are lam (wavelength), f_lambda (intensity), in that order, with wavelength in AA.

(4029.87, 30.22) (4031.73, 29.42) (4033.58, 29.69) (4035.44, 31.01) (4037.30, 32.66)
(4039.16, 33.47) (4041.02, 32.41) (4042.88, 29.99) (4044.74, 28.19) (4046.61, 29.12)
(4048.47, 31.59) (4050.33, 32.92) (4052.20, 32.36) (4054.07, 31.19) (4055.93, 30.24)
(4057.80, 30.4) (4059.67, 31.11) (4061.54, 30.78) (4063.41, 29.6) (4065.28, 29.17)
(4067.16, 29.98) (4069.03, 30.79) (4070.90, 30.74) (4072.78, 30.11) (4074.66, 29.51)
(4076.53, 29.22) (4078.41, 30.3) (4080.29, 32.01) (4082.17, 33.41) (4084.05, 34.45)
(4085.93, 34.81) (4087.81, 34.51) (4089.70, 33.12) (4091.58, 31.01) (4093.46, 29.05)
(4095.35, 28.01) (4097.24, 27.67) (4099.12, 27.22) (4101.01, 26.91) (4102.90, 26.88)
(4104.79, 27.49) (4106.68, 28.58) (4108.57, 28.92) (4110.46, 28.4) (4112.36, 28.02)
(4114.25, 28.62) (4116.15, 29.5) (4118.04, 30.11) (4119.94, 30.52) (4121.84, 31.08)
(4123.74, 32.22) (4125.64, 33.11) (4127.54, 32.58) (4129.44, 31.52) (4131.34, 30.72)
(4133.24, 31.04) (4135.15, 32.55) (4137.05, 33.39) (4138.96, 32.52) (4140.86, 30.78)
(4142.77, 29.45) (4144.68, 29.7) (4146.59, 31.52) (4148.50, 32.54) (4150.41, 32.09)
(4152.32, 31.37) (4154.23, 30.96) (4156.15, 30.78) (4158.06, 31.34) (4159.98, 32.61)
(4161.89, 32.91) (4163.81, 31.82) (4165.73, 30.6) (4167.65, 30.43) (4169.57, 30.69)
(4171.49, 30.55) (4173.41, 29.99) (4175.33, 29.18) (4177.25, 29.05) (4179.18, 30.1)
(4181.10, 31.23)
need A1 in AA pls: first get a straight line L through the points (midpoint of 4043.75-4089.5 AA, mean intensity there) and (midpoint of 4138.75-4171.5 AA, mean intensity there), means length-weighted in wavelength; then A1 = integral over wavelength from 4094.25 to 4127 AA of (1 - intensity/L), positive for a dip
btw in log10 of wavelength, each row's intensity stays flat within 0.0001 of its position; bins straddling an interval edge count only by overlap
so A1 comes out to 2.24 AA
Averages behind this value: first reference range 31.1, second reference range 31.3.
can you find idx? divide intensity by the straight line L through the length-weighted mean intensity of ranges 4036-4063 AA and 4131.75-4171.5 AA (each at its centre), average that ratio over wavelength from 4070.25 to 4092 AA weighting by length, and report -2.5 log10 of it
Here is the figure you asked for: -0.025 mag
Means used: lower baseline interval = 31.1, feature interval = 32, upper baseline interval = 31.4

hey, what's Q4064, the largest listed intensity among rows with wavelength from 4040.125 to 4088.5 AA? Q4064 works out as 34.81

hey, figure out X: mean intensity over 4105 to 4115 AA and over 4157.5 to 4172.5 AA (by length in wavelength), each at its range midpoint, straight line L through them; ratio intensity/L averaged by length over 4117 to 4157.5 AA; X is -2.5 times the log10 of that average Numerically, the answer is -0.06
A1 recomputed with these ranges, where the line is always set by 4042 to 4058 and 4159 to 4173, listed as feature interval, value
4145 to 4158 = -0.09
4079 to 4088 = -0.81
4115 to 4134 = -0.08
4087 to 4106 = 1.10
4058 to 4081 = 0.39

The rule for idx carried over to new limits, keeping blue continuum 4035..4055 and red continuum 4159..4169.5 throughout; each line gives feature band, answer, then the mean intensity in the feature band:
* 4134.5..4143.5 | -0.01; 31.8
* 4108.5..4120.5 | 0.08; 29.1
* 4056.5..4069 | 0.04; 30.2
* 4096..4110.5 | 0.14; 27.7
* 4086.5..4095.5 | 0.00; 31.6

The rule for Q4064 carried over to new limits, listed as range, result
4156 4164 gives 32.91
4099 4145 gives 33.39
